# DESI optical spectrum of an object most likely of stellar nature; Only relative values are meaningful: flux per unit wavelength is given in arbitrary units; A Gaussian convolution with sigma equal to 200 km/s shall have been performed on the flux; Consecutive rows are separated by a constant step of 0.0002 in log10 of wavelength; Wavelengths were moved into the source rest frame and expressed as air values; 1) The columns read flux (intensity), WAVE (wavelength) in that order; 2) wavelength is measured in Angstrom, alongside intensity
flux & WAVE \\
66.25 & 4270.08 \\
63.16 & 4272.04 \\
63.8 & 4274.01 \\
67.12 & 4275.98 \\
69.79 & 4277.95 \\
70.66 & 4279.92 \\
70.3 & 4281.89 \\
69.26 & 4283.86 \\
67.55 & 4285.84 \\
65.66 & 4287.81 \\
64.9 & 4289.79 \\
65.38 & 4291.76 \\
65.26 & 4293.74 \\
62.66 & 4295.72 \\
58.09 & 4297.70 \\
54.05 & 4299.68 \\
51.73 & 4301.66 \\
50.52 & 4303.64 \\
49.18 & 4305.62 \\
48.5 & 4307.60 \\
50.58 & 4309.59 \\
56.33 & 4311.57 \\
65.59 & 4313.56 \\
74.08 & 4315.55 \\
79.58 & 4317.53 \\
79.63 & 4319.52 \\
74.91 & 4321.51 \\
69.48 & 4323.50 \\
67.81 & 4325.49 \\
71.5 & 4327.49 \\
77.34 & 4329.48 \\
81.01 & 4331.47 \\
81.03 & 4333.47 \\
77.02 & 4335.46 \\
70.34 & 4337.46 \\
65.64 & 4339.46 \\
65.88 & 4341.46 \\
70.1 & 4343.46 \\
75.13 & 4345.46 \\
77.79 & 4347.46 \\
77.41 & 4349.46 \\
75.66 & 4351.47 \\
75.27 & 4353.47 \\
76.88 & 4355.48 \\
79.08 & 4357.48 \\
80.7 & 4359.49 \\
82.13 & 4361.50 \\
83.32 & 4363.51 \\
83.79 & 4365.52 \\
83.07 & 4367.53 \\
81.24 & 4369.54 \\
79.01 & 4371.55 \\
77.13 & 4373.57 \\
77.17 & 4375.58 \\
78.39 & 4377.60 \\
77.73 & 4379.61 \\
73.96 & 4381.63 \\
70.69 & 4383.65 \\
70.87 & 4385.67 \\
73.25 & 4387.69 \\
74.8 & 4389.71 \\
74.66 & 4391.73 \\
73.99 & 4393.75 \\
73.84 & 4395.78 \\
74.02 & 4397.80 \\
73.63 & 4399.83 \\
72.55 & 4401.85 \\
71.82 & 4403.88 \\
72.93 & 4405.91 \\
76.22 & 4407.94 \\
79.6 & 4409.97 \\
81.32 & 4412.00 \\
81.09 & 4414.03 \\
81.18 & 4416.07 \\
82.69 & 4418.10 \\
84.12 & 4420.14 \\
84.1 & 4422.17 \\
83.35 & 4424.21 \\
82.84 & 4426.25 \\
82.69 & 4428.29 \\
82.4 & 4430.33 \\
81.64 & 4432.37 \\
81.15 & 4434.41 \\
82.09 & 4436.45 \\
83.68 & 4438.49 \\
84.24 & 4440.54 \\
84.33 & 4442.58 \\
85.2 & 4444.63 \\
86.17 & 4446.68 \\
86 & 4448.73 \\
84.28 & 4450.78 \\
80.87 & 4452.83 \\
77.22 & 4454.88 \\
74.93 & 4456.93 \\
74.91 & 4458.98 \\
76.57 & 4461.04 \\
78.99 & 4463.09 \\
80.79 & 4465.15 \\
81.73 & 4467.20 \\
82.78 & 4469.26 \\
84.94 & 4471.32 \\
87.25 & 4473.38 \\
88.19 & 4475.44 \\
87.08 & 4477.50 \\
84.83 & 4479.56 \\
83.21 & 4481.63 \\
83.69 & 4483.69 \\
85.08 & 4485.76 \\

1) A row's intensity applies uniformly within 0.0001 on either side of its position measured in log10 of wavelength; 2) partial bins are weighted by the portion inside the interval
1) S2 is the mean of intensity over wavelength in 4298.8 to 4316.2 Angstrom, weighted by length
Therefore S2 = 55.3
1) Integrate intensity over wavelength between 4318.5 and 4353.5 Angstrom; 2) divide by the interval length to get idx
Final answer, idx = 74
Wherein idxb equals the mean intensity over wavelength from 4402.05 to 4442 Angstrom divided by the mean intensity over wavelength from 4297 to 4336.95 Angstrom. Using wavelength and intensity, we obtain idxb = 1.22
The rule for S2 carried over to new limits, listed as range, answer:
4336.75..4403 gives 75.7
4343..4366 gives 78.2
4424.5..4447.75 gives 83.3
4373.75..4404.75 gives 74.2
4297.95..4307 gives 51.8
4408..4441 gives 82.2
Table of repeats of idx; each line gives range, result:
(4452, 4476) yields 80.6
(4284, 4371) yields 70.1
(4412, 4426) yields 82.6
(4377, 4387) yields 74.1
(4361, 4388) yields 78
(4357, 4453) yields 79.5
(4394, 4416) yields 75.9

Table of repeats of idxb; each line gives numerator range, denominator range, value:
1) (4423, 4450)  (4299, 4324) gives 1.35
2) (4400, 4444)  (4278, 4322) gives 1.27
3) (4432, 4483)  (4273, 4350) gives 1.23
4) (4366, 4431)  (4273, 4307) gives 1.24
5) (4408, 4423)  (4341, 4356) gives 1.10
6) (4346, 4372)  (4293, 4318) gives 1.36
